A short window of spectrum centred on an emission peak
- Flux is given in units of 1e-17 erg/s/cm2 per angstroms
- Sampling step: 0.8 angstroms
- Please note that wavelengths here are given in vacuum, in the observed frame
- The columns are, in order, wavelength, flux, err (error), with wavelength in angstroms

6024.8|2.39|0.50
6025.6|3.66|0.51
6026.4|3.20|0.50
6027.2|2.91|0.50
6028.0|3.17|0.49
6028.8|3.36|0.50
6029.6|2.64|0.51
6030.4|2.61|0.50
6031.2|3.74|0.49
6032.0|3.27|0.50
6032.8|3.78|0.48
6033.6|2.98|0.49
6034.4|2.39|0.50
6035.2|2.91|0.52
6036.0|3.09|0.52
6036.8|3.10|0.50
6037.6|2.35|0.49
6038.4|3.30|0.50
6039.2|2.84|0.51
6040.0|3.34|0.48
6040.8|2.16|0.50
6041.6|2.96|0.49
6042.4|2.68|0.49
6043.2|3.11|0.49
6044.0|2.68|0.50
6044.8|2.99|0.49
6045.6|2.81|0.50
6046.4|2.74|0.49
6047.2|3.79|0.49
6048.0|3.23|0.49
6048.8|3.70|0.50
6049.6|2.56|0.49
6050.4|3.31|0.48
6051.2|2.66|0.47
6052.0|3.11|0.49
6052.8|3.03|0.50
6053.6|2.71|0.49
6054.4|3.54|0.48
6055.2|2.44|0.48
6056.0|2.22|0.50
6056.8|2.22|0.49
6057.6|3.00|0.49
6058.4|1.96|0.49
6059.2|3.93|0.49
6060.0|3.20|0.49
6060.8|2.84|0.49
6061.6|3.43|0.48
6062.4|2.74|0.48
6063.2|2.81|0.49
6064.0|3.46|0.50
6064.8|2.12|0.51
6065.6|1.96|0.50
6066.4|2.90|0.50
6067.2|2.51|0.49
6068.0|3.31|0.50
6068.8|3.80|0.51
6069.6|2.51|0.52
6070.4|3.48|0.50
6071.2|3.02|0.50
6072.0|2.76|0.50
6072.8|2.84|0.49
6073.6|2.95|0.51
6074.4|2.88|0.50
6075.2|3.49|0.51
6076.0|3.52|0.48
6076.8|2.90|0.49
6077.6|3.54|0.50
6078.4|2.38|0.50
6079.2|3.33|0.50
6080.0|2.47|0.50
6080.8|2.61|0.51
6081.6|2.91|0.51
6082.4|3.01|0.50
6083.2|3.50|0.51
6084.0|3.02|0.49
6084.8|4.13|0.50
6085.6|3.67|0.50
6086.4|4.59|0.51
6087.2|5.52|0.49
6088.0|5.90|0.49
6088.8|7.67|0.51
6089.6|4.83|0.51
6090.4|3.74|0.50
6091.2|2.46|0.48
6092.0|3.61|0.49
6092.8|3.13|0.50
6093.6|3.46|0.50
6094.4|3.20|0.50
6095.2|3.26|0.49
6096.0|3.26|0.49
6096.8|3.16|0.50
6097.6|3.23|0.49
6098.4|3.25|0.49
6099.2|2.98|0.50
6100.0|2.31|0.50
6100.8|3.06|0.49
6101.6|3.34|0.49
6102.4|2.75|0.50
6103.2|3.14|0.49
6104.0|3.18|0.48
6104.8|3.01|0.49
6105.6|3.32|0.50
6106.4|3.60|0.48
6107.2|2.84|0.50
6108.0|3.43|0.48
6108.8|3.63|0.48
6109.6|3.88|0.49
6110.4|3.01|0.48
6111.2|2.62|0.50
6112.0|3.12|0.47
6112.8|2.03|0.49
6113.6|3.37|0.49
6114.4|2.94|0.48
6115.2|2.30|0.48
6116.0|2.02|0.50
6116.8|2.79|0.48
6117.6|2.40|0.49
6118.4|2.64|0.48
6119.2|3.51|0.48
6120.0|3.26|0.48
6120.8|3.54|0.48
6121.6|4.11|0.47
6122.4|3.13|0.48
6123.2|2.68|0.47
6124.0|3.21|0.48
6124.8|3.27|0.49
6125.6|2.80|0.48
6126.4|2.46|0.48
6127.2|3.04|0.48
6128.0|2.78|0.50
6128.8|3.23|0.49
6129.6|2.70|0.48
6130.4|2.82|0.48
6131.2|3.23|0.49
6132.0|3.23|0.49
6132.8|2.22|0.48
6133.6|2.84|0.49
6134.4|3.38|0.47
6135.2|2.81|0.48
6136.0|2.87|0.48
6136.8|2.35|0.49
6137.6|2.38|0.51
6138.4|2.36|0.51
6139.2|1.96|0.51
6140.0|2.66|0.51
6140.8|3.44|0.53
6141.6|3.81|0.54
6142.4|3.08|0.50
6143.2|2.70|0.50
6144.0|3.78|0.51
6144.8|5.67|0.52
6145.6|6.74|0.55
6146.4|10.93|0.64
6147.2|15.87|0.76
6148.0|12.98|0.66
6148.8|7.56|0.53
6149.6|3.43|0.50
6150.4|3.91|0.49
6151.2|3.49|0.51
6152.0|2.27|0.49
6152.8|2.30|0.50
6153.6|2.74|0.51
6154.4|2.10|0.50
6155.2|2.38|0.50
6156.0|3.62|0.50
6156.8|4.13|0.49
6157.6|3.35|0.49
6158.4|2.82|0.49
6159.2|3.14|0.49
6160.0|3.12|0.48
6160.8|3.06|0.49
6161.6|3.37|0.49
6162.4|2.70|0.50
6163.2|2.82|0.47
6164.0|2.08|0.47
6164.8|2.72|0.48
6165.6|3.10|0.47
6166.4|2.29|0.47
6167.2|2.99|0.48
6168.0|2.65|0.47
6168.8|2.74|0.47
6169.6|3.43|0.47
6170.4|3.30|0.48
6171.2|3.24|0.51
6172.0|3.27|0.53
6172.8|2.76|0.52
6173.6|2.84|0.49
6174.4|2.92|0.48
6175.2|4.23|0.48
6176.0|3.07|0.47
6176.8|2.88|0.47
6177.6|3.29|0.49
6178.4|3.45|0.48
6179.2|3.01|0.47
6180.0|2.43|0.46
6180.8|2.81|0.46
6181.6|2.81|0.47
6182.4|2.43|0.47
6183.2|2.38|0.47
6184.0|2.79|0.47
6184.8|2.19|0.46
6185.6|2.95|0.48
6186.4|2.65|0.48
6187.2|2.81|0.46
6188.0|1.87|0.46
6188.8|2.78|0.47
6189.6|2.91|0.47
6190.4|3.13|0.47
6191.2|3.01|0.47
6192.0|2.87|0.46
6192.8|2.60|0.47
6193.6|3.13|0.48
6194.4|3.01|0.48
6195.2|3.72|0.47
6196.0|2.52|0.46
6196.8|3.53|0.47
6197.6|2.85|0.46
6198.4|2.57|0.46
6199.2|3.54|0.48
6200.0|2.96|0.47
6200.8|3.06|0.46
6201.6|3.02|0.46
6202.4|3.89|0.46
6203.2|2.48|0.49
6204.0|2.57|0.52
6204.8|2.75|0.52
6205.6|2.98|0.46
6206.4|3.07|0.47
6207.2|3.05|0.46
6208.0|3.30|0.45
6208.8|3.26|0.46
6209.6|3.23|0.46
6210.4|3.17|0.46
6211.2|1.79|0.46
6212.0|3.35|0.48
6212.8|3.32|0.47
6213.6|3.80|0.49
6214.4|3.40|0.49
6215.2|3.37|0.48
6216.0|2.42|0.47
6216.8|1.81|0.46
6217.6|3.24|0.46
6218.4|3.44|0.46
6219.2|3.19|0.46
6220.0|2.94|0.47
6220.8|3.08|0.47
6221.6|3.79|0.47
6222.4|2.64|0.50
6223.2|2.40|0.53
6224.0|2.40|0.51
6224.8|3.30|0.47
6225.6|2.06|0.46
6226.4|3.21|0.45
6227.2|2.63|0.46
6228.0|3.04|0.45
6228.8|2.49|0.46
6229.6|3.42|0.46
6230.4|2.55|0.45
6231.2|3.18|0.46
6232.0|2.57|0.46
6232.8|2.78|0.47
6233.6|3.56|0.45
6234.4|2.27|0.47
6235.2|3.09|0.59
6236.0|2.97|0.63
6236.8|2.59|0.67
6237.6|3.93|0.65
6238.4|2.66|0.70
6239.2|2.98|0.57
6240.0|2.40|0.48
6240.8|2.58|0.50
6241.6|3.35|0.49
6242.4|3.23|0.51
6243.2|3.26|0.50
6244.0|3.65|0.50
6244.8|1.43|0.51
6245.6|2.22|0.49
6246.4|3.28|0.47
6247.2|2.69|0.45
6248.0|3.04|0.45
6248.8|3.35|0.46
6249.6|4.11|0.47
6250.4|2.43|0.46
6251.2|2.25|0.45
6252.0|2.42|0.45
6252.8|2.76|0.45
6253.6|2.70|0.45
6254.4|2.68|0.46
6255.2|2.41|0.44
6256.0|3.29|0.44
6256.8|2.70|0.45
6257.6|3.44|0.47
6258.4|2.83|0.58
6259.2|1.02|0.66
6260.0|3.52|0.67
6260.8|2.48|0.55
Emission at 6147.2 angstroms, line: [O III]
